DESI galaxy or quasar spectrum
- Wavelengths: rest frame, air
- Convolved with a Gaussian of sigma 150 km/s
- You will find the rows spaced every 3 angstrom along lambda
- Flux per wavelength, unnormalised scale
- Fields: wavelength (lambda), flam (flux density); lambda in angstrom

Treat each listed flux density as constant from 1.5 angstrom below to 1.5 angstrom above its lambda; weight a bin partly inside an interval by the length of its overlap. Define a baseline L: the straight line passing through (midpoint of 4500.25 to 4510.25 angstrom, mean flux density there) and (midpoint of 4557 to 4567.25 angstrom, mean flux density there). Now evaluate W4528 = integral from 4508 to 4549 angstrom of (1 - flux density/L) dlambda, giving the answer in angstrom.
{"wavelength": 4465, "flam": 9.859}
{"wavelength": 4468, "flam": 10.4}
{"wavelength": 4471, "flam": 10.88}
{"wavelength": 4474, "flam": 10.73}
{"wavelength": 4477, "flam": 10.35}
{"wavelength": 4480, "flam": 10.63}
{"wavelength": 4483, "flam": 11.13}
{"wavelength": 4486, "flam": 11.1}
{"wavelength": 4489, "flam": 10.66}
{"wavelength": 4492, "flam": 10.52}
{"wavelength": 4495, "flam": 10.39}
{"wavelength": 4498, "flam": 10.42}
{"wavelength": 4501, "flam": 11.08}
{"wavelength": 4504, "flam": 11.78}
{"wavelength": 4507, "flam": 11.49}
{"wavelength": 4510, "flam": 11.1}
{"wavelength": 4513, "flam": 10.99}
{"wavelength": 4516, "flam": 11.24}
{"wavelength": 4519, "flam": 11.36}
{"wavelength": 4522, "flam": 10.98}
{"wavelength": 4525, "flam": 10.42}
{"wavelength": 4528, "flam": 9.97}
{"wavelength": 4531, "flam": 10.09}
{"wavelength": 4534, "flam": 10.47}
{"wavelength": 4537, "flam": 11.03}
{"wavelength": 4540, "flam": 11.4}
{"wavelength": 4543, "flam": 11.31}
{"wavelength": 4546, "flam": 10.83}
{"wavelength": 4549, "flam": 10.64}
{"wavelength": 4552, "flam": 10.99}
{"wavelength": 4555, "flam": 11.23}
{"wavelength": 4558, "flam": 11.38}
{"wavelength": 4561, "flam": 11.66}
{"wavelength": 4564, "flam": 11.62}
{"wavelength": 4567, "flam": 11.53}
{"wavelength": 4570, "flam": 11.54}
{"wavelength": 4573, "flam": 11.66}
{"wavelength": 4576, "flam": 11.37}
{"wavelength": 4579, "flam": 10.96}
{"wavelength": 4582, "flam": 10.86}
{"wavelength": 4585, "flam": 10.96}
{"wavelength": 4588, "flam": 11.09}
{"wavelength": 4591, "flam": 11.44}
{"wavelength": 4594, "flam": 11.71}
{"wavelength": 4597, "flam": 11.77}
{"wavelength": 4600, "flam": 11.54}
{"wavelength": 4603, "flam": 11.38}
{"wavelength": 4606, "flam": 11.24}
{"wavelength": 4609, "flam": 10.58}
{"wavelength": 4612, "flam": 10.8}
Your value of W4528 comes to 2.19 angstrom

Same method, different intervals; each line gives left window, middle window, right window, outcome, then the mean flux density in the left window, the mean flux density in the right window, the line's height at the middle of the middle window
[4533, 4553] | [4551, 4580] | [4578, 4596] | -0.86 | 11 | 11.2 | 11.1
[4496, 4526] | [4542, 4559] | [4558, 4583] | 0.38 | 11.1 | 11.4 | 11.3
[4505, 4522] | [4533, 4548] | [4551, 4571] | 0.44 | 11.2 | 11.4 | 11.3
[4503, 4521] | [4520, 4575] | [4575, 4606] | 1.25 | 11.3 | 11.3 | 11.3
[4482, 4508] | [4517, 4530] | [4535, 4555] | 0.37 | 10.9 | 11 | 11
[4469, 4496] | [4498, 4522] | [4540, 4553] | -0.85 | 10.7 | 11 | 10.8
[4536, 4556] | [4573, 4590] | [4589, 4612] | 0.19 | 11.1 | 11.3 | 11.2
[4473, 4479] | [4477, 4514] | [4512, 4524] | -0.38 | 10.5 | 11.1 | 10.8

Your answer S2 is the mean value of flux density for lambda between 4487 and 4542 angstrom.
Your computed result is 10.9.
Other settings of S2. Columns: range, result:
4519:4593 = 11.1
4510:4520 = 11.2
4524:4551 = 10.7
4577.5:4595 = 11.2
